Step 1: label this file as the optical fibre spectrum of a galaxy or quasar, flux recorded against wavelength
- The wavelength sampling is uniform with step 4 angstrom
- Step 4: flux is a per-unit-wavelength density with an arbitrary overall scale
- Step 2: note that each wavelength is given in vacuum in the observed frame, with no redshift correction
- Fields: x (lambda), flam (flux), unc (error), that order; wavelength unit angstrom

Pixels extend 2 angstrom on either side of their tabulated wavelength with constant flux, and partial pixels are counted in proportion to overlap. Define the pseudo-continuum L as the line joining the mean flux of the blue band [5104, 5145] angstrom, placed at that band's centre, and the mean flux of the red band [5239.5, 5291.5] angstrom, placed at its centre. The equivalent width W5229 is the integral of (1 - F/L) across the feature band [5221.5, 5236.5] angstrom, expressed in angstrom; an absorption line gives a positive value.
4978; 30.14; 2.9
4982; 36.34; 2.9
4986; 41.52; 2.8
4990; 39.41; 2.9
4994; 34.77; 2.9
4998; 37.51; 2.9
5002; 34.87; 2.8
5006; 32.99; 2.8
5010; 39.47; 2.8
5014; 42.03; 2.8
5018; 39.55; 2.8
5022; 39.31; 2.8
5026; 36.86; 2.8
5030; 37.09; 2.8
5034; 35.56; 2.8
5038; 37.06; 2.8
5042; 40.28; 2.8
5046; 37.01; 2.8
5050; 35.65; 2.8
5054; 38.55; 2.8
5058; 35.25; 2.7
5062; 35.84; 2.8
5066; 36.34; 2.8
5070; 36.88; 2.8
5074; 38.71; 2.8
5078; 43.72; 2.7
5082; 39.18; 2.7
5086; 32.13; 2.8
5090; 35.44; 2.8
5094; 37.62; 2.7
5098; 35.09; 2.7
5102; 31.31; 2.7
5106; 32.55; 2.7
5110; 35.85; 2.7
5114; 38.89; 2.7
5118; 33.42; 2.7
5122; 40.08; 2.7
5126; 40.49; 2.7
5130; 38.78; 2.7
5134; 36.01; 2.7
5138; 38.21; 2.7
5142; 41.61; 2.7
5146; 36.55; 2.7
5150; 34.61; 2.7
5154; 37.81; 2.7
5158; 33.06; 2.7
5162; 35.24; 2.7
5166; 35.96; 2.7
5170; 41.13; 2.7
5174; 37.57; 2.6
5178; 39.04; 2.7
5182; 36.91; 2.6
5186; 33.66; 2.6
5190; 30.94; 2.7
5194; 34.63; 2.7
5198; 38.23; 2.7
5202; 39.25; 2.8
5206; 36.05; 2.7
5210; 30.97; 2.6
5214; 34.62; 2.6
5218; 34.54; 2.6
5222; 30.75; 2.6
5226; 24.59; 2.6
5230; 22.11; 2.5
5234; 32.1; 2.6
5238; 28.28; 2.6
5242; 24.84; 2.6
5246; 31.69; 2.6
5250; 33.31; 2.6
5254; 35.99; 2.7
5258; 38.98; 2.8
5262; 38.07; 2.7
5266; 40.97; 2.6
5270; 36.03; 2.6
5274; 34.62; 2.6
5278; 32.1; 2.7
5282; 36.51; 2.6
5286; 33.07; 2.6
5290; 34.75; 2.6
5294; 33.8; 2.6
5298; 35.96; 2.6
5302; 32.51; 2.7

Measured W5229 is 3.5 angstrom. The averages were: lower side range 37.6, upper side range 34.6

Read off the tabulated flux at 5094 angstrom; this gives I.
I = 37.62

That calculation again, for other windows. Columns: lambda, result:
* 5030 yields 37.09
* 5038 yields 37.06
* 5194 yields 34.63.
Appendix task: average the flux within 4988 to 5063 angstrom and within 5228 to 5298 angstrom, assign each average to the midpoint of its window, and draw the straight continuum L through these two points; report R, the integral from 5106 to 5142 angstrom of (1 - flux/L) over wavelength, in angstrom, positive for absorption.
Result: -1.9 angstrom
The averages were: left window 37.3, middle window 37.6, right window 33.4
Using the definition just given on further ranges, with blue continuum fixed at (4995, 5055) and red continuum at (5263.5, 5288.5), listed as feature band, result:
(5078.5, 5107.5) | 1.4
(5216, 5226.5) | 1.5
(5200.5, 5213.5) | 0.3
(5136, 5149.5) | -0.6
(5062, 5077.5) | -0.2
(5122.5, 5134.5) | -0.7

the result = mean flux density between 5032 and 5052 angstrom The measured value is 37.1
